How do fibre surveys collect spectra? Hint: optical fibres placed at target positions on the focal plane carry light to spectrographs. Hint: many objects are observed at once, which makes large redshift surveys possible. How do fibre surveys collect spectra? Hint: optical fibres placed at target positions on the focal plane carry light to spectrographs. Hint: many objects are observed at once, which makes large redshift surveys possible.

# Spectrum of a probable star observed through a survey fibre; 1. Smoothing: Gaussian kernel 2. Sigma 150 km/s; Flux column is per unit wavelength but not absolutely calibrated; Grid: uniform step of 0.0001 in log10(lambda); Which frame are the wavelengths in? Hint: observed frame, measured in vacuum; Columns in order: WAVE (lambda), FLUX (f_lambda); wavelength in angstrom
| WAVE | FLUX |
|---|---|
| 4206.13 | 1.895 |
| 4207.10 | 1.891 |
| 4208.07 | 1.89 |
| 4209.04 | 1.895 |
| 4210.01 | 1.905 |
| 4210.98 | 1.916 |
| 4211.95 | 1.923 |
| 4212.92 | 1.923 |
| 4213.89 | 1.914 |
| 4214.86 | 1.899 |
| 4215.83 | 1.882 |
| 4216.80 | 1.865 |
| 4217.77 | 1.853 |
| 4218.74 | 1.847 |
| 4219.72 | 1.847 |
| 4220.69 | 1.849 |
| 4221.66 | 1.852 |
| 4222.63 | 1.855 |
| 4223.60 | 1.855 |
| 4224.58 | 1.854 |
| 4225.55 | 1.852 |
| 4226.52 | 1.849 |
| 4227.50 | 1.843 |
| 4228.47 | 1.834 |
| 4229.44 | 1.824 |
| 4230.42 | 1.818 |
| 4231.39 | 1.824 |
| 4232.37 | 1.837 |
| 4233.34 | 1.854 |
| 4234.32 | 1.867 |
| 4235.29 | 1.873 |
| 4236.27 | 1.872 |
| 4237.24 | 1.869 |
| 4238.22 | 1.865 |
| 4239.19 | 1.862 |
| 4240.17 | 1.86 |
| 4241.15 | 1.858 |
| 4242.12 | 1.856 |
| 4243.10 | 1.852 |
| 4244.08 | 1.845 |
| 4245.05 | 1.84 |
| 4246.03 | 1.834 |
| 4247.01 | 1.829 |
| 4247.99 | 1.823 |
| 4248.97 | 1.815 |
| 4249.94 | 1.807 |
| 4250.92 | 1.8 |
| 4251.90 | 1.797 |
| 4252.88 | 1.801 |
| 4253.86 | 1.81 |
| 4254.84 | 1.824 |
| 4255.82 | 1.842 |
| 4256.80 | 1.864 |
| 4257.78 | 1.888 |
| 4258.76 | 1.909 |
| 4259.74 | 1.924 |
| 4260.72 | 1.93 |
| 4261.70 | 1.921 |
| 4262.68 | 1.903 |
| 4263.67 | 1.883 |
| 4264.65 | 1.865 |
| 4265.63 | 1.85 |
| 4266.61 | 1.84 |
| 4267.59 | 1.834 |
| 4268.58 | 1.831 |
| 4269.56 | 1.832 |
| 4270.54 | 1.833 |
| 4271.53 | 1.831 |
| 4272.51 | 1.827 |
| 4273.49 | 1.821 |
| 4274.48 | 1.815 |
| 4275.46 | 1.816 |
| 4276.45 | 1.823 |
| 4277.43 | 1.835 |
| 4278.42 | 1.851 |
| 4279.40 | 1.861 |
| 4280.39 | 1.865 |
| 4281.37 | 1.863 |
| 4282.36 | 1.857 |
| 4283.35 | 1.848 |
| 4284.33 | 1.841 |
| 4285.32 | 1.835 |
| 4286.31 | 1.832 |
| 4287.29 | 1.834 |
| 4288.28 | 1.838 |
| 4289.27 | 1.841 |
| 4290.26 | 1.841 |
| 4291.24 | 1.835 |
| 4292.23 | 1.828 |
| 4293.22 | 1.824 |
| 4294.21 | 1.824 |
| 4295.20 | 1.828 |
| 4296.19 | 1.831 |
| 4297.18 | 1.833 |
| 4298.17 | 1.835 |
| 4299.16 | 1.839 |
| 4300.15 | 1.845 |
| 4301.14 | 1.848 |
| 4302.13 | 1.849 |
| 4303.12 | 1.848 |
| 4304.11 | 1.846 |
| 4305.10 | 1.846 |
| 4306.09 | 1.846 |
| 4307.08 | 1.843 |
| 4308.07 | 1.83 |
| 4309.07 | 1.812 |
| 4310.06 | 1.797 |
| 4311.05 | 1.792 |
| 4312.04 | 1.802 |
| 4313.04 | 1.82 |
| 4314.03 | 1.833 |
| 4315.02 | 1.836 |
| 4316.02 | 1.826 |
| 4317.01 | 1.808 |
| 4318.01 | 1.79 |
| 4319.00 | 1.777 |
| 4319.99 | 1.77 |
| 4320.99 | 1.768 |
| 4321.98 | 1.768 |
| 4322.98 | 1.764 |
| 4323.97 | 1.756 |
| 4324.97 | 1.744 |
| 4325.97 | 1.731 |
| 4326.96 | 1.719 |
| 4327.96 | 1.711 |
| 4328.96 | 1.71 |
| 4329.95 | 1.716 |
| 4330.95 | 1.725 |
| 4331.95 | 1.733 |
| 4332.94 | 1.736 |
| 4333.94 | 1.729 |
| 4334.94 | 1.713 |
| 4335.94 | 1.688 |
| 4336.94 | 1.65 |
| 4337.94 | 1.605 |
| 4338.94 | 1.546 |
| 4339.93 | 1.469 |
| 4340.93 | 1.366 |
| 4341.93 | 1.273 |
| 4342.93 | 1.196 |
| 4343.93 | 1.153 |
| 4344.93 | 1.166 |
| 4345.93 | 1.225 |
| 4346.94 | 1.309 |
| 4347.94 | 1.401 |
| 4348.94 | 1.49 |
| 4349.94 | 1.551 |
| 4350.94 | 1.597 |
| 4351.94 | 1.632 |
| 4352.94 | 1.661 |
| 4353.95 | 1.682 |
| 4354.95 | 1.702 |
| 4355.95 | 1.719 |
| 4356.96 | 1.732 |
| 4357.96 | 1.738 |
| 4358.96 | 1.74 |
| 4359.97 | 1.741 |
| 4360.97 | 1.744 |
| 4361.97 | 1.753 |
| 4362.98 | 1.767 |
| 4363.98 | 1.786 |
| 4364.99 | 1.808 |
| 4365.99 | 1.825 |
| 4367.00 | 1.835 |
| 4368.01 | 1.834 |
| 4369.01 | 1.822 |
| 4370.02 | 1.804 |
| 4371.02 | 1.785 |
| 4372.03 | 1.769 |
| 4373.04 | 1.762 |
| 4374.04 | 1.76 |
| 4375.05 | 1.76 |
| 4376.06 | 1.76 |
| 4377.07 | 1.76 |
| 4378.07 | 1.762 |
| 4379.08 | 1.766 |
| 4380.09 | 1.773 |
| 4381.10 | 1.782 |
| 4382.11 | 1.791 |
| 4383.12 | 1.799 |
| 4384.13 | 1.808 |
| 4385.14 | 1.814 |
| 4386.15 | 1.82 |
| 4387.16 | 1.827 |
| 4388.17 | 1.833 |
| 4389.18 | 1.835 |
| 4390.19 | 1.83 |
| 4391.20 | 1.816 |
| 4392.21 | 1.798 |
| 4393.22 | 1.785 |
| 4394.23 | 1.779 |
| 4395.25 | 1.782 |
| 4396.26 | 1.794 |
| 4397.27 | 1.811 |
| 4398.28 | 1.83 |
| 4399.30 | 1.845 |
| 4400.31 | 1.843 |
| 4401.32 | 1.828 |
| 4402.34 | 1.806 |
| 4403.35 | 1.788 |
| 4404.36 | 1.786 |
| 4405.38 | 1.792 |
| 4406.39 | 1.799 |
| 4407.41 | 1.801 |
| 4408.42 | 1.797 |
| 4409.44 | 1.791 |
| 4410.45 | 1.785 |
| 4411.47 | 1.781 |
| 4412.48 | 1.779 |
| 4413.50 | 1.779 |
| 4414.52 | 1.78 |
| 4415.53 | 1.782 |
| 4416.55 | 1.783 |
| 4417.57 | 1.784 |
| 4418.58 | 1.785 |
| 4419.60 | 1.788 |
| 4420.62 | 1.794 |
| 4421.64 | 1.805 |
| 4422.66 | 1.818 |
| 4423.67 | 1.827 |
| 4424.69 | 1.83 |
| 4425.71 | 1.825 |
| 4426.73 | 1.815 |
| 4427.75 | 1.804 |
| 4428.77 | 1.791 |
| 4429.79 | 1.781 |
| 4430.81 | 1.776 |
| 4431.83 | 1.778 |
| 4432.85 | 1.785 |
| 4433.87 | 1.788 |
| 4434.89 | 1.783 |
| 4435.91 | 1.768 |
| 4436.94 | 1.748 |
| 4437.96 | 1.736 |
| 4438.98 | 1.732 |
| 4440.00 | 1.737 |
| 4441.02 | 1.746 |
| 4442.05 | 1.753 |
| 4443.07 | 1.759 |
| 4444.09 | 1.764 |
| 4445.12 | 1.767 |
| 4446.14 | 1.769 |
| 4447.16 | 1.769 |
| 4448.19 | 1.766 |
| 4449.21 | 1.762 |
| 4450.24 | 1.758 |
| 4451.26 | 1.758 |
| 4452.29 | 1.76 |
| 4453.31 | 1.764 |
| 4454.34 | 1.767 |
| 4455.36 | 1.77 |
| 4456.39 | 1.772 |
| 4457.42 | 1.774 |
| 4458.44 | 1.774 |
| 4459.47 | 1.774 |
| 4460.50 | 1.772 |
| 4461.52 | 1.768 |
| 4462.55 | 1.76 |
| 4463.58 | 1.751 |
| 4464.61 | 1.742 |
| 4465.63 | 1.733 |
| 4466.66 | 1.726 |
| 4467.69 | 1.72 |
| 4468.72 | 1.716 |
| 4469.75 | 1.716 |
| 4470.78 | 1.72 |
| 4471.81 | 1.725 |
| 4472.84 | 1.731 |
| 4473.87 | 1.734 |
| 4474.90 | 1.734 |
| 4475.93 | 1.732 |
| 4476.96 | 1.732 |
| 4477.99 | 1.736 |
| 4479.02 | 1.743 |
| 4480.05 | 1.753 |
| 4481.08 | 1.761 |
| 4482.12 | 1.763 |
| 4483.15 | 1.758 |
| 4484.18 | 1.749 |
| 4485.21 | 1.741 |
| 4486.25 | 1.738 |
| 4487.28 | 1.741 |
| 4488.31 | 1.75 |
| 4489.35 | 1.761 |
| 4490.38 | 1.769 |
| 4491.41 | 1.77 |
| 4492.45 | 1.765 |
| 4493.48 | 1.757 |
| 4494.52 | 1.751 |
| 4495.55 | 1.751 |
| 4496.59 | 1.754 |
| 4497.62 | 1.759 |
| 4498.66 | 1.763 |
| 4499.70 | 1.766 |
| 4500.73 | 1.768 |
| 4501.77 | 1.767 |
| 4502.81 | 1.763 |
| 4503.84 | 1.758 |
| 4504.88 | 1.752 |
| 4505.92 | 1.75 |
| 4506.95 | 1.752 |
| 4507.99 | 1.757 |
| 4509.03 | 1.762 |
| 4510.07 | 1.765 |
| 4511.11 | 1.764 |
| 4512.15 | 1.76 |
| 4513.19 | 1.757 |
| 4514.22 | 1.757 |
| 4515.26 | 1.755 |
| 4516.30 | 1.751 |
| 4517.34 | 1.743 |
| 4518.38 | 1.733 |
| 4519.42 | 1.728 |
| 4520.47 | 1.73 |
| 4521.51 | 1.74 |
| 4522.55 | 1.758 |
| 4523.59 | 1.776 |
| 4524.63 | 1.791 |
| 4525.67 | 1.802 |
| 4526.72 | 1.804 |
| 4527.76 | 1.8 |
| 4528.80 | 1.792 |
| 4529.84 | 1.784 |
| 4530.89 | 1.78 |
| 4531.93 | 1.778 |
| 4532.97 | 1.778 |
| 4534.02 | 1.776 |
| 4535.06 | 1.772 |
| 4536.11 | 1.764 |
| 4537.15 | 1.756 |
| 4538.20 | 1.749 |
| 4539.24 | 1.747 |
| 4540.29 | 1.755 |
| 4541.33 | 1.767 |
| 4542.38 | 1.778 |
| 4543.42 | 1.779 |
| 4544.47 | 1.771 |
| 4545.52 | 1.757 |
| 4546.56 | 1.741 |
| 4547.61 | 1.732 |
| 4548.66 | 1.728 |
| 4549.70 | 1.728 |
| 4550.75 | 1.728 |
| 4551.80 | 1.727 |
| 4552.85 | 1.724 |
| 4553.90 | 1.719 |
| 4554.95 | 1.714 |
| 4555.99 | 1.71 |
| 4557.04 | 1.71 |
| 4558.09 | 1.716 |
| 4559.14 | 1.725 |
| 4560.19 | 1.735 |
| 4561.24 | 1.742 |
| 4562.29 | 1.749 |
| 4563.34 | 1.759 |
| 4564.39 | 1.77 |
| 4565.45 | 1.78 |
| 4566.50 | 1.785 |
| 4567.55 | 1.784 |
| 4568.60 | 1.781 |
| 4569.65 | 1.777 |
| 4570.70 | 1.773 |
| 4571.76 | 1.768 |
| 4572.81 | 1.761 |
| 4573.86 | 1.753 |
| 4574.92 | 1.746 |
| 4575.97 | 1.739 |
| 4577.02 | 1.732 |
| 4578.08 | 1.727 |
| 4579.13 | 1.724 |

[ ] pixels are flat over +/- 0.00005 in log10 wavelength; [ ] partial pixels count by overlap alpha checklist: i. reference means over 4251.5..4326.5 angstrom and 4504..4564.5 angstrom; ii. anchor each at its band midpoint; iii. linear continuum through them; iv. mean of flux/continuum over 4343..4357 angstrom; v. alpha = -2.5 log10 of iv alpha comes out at 0.22 mag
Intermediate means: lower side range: 1.83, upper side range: 1.75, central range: 1.48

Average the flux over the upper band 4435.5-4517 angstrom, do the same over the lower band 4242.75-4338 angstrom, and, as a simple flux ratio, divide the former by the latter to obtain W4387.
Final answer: 1.0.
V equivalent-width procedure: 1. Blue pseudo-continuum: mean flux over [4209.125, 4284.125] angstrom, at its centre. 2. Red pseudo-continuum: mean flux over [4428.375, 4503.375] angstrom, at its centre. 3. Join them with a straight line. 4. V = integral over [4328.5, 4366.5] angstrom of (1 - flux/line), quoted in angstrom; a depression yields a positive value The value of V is 4.4 angstrom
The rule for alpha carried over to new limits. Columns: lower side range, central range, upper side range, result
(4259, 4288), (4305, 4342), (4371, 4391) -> 0.06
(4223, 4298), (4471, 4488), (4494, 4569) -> 0.02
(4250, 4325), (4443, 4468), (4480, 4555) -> 0.01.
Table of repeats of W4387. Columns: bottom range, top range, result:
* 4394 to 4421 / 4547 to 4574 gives 0.97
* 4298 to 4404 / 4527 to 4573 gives 1.02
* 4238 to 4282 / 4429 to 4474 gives 0.95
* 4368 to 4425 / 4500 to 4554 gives 0.98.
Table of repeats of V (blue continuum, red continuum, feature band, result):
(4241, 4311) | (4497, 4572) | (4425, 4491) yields 0.9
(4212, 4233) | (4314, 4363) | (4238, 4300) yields -2.7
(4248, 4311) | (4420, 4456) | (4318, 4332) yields 0.6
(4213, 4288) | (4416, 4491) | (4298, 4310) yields -0.1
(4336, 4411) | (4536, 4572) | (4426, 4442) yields -0.5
